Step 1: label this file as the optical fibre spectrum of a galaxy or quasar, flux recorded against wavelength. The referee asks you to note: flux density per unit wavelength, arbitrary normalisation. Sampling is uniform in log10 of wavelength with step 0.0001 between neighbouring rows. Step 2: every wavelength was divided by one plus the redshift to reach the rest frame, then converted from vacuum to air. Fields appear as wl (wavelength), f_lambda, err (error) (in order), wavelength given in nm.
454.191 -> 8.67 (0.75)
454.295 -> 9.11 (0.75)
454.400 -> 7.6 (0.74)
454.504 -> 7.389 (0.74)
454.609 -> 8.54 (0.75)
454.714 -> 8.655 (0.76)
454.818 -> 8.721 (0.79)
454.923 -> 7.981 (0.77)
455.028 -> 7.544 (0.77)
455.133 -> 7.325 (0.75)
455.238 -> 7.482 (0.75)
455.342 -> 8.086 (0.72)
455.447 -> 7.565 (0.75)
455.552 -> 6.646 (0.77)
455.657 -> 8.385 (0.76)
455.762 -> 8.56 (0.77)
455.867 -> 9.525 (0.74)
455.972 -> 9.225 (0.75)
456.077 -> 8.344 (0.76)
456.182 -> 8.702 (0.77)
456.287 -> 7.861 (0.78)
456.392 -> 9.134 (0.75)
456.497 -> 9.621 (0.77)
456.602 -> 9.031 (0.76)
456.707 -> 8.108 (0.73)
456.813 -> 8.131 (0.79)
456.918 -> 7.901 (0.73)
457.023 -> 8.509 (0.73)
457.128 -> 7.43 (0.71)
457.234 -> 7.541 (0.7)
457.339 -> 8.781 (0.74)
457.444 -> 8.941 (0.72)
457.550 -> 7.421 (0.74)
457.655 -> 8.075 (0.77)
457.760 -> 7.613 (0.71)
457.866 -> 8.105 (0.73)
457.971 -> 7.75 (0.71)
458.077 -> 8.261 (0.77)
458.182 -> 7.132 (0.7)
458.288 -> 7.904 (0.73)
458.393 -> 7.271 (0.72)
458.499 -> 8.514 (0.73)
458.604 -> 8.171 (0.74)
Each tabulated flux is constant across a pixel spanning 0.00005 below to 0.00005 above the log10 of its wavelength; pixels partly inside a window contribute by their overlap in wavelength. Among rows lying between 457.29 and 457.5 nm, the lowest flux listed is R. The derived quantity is 8.781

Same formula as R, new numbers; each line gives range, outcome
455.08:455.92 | 6.646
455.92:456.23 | 8.344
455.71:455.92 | 8.56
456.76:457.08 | 7.901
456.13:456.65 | 7.861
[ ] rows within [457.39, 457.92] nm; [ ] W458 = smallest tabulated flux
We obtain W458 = 7.421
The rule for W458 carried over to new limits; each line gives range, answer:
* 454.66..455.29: 7.325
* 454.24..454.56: 7.389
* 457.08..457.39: 7.43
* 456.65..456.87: 8.108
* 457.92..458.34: 7.132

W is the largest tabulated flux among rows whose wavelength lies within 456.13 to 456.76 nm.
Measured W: 9.621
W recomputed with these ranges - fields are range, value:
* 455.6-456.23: 9.525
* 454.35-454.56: 7.6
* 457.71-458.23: 8.261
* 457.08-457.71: 8.941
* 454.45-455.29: 8.721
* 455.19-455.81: 8.56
